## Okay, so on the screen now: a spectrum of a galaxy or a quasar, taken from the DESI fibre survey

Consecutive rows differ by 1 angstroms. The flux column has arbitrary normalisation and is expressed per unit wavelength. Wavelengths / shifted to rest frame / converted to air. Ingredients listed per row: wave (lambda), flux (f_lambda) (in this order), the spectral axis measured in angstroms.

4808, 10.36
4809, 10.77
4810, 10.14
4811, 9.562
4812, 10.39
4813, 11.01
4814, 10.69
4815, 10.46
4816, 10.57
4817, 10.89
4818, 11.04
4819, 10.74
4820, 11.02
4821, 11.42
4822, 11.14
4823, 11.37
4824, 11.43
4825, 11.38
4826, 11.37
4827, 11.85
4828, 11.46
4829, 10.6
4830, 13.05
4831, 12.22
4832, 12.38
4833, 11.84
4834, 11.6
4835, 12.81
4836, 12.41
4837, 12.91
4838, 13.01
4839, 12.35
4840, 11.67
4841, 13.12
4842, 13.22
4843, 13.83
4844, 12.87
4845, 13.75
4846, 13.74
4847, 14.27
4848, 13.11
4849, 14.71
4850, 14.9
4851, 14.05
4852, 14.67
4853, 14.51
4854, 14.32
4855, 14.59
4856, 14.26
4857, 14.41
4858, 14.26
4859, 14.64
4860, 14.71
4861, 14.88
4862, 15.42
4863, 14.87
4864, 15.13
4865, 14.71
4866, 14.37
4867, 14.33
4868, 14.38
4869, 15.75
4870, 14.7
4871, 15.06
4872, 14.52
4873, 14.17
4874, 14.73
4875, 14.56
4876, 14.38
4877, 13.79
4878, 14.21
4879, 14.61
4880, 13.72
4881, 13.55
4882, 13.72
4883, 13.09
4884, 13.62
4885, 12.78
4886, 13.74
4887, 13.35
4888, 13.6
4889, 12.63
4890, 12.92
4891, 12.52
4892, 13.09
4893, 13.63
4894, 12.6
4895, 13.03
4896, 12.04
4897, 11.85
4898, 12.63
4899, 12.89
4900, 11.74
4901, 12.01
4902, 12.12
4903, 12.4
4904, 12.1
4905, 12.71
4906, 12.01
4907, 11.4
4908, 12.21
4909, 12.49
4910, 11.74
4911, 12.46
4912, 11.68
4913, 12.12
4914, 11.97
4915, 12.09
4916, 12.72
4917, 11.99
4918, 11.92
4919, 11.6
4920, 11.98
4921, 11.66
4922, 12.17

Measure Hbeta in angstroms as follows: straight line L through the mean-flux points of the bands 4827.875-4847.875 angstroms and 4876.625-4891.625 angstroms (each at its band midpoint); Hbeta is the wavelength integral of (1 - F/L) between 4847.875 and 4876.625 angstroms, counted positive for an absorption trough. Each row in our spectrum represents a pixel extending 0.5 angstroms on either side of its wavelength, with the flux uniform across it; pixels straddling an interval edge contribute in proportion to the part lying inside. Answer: -3.3 angstroms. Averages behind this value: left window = 12.7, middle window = 14.6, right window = 13.5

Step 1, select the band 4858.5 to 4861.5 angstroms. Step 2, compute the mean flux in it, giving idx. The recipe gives 14.7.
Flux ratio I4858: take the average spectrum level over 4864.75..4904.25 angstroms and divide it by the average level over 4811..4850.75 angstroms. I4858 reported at 1.1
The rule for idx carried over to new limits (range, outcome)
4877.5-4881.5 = 14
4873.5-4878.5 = 14.3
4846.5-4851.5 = 14.2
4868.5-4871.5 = 15.2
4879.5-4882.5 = 13.7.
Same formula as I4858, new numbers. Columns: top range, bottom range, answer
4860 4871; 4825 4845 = 1.20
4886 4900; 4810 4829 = 1.17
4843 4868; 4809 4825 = 1.33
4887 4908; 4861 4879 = 0.85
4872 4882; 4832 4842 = 1.14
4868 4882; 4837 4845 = 1.12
